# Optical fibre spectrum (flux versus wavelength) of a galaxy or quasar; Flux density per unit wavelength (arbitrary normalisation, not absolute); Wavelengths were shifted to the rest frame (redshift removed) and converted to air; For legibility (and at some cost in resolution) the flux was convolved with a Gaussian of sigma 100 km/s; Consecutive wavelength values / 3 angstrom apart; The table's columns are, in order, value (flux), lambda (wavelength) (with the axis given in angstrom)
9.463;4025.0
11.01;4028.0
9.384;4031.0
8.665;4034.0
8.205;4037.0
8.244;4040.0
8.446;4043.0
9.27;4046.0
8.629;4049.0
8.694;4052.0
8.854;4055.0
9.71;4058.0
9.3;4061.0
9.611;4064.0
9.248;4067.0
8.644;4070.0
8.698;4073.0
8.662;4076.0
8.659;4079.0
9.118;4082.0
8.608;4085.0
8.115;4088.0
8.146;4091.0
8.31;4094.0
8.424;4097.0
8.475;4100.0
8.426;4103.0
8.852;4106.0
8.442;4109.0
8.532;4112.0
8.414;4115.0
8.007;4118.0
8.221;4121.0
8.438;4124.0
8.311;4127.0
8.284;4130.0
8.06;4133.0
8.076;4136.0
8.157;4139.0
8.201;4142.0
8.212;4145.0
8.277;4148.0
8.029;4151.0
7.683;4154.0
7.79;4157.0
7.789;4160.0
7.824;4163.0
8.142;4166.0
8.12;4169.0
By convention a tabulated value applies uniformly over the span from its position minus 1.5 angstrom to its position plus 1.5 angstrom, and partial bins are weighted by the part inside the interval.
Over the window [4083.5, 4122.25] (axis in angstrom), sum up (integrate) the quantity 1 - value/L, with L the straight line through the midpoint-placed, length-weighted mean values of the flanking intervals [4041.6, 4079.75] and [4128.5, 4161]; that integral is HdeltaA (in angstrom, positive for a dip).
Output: 0.6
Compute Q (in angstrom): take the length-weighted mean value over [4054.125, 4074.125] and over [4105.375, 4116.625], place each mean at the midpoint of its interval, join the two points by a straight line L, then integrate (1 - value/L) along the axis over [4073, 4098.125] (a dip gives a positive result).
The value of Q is 1.0 angstrom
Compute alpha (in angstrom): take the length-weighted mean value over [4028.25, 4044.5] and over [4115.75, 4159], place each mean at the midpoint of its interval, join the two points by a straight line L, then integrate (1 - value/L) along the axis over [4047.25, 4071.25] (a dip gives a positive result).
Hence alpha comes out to -1.3 angstrom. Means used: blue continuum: 8.78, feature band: 9.09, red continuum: 8.13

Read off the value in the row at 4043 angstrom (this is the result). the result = 8.446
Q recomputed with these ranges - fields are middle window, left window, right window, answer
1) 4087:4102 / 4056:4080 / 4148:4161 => 0.69 angstrom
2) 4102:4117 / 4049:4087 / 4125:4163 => -0.08 angstrom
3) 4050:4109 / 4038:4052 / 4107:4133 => -1.82 angstrom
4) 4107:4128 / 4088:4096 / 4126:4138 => -0.41 angstrom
